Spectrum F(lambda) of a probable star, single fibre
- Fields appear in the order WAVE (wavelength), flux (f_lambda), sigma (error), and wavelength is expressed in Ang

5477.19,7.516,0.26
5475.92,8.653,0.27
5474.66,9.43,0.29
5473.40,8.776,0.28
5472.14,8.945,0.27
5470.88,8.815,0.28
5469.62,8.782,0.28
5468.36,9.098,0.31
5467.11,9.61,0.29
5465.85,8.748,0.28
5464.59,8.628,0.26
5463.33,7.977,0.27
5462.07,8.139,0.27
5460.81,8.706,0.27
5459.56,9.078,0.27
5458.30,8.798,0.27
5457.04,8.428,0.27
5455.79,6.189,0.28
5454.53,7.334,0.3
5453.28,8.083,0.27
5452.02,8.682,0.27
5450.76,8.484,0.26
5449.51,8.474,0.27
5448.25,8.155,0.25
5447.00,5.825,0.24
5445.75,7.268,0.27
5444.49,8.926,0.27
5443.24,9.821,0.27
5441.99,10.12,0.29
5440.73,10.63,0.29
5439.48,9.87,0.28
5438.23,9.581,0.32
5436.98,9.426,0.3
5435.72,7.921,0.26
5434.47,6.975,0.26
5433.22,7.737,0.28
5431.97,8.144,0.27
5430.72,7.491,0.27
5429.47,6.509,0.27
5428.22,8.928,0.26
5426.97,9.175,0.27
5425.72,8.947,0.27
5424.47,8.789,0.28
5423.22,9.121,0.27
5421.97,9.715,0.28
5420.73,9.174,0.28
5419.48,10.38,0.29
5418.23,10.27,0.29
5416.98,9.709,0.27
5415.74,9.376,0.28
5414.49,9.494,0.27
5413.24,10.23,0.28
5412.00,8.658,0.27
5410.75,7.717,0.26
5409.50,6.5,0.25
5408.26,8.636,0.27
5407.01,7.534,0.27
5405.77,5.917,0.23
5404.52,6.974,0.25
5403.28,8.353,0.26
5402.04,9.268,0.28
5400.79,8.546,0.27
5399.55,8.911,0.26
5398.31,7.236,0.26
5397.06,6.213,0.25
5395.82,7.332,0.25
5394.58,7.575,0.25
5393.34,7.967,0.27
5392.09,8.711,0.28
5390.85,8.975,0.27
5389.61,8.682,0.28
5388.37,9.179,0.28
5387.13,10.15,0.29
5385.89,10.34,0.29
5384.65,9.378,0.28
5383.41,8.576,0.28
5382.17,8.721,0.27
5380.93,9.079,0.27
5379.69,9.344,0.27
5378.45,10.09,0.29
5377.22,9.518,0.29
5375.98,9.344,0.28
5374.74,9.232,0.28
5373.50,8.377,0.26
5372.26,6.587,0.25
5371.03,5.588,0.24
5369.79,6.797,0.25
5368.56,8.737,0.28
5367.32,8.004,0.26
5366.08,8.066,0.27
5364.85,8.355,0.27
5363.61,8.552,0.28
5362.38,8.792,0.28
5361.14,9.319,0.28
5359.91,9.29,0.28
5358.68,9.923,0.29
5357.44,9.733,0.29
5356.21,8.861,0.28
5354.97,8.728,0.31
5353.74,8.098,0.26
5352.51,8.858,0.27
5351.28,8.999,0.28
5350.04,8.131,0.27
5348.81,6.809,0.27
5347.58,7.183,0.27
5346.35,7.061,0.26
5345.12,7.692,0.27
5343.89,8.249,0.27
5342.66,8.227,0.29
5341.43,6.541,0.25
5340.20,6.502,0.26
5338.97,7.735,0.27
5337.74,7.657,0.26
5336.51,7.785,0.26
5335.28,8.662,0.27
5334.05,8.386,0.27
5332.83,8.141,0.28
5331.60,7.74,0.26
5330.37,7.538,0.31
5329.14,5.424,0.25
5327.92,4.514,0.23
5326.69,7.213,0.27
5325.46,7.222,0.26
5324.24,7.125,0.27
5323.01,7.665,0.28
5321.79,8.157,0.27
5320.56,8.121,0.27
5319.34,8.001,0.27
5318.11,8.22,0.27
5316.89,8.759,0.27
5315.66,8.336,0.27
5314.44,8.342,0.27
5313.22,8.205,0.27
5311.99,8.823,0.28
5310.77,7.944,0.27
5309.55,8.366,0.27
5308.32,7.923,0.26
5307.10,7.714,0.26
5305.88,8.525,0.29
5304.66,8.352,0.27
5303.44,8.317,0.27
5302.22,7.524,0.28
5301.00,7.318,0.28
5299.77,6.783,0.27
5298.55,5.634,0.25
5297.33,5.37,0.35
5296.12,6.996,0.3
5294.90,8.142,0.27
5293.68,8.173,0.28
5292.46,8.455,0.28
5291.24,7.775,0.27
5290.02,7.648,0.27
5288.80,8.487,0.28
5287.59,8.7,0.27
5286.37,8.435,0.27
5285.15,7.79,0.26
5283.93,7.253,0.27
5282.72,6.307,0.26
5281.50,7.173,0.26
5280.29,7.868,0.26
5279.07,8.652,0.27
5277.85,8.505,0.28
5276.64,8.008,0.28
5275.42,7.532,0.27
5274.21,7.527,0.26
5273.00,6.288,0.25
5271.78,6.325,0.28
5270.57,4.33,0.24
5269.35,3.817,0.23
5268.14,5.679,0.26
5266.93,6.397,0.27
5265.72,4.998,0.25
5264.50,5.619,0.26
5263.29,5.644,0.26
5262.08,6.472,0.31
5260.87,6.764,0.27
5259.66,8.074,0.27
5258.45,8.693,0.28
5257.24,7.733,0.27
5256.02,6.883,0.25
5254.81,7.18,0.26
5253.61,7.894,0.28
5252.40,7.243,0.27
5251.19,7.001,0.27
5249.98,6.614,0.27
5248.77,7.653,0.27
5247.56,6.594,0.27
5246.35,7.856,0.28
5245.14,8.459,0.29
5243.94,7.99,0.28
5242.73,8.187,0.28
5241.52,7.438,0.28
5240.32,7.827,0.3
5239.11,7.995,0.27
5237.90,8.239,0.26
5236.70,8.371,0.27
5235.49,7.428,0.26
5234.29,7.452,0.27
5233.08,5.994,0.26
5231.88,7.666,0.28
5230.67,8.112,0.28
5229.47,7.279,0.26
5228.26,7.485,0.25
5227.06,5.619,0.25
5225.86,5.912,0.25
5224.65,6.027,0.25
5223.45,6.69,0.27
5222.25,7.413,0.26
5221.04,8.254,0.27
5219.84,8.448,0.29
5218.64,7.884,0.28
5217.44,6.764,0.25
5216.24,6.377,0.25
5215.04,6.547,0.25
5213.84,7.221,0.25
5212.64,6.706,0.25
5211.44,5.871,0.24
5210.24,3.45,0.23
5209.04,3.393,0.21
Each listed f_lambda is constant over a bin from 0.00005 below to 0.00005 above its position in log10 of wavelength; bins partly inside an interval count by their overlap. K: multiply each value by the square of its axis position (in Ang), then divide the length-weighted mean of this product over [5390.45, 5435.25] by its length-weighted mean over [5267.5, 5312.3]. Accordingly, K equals 1.18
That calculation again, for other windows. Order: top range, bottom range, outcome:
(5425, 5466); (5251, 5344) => 1.20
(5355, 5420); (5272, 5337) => 1.15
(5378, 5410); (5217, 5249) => 1.20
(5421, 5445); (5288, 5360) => 1.18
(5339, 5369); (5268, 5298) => 1.17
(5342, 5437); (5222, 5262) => 1.21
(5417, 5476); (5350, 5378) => 1.05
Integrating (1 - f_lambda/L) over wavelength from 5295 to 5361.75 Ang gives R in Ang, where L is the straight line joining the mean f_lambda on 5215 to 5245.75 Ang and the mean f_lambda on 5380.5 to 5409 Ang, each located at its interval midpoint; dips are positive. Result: 1.1 Ang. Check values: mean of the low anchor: 7.4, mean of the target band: 7.83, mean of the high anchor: 8.35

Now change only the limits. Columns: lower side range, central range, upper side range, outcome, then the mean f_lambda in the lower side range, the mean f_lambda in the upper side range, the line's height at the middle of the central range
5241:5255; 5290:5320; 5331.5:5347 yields -0.7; 7.52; 7.72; 7.65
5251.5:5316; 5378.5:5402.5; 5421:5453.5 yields -1.4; 7.34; 8.58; 8.2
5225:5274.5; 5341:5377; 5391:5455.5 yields -1.5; 6.98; 8.44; 7.9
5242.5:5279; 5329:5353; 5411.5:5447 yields 0.6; 6.94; 8.96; 7.9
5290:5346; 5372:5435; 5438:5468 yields -2.9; 7.65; 8.56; 8.22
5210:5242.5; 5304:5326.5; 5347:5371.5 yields -0.4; 7.11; 8.36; 7.94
